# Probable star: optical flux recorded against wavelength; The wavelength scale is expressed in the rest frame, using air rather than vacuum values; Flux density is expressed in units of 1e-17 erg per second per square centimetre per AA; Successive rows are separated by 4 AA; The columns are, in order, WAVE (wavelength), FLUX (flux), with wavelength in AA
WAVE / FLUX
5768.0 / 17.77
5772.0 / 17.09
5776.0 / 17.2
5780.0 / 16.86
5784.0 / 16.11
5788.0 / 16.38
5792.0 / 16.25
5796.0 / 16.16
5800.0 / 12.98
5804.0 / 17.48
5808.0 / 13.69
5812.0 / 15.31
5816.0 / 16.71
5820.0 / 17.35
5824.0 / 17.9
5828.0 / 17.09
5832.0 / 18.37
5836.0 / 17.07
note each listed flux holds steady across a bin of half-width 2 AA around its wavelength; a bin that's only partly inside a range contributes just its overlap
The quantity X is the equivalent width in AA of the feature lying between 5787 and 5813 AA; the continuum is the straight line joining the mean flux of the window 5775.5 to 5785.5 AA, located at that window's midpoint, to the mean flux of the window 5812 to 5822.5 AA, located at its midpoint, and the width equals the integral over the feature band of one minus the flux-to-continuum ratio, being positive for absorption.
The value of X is 2.0 AA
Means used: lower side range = 16.7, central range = 15.4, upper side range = 16.7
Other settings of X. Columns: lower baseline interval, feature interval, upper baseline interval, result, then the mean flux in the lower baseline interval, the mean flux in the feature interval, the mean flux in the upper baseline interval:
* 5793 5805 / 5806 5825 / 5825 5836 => 0.59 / 15.4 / 16.1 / 17.6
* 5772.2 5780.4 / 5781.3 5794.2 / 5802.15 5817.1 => 0.26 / 17.1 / 16.3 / 15.7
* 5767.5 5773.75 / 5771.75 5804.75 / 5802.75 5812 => 0.44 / 17.4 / 16.2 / 15.4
